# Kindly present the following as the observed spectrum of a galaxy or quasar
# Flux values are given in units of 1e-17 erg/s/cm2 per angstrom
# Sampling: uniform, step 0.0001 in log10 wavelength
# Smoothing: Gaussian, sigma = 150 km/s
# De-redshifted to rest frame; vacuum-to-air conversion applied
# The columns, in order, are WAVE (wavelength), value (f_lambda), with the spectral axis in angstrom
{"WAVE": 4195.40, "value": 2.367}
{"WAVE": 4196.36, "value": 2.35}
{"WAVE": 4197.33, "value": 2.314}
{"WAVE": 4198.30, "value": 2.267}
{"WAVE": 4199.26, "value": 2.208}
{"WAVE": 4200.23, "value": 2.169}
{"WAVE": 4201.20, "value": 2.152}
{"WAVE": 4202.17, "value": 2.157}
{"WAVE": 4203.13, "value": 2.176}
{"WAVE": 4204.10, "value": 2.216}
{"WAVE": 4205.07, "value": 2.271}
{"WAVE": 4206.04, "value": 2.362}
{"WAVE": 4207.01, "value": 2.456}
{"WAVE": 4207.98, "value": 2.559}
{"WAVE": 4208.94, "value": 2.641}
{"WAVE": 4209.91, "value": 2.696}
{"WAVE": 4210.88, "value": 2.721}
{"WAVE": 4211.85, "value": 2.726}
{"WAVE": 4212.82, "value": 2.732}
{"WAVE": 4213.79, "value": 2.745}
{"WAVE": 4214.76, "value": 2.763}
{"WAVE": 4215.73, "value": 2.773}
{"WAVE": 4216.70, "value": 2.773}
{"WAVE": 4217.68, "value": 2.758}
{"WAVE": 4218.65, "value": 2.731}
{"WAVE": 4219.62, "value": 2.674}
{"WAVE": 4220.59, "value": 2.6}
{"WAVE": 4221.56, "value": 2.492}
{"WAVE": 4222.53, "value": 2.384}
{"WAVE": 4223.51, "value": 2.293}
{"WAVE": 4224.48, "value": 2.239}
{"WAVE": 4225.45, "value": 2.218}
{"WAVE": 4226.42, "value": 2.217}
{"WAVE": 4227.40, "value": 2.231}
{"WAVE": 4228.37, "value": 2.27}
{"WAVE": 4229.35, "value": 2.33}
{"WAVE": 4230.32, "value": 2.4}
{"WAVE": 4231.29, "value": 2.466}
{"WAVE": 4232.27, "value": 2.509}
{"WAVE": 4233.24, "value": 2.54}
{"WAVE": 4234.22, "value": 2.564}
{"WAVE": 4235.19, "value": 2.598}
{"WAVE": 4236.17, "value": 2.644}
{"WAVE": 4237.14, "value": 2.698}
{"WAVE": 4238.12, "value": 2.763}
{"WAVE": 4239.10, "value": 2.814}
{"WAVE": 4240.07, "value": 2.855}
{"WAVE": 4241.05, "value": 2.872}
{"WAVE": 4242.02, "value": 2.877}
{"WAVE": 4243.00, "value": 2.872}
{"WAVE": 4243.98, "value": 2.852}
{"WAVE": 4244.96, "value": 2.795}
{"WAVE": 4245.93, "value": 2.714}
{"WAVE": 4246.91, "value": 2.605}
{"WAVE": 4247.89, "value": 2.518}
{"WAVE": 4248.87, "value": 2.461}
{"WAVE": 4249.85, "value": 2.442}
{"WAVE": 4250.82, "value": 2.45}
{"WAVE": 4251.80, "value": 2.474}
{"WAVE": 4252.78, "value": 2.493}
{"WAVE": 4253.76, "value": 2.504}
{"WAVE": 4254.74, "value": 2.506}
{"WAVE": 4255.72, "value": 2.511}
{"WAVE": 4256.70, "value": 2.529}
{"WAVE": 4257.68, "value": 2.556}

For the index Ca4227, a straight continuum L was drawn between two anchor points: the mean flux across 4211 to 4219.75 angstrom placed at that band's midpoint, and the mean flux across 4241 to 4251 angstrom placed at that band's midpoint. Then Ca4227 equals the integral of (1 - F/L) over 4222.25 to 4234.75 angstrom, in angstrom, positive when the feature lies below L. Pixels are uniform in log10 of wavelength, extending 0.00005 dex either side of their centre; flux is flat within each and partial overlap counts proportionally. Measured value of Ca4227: 1.6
